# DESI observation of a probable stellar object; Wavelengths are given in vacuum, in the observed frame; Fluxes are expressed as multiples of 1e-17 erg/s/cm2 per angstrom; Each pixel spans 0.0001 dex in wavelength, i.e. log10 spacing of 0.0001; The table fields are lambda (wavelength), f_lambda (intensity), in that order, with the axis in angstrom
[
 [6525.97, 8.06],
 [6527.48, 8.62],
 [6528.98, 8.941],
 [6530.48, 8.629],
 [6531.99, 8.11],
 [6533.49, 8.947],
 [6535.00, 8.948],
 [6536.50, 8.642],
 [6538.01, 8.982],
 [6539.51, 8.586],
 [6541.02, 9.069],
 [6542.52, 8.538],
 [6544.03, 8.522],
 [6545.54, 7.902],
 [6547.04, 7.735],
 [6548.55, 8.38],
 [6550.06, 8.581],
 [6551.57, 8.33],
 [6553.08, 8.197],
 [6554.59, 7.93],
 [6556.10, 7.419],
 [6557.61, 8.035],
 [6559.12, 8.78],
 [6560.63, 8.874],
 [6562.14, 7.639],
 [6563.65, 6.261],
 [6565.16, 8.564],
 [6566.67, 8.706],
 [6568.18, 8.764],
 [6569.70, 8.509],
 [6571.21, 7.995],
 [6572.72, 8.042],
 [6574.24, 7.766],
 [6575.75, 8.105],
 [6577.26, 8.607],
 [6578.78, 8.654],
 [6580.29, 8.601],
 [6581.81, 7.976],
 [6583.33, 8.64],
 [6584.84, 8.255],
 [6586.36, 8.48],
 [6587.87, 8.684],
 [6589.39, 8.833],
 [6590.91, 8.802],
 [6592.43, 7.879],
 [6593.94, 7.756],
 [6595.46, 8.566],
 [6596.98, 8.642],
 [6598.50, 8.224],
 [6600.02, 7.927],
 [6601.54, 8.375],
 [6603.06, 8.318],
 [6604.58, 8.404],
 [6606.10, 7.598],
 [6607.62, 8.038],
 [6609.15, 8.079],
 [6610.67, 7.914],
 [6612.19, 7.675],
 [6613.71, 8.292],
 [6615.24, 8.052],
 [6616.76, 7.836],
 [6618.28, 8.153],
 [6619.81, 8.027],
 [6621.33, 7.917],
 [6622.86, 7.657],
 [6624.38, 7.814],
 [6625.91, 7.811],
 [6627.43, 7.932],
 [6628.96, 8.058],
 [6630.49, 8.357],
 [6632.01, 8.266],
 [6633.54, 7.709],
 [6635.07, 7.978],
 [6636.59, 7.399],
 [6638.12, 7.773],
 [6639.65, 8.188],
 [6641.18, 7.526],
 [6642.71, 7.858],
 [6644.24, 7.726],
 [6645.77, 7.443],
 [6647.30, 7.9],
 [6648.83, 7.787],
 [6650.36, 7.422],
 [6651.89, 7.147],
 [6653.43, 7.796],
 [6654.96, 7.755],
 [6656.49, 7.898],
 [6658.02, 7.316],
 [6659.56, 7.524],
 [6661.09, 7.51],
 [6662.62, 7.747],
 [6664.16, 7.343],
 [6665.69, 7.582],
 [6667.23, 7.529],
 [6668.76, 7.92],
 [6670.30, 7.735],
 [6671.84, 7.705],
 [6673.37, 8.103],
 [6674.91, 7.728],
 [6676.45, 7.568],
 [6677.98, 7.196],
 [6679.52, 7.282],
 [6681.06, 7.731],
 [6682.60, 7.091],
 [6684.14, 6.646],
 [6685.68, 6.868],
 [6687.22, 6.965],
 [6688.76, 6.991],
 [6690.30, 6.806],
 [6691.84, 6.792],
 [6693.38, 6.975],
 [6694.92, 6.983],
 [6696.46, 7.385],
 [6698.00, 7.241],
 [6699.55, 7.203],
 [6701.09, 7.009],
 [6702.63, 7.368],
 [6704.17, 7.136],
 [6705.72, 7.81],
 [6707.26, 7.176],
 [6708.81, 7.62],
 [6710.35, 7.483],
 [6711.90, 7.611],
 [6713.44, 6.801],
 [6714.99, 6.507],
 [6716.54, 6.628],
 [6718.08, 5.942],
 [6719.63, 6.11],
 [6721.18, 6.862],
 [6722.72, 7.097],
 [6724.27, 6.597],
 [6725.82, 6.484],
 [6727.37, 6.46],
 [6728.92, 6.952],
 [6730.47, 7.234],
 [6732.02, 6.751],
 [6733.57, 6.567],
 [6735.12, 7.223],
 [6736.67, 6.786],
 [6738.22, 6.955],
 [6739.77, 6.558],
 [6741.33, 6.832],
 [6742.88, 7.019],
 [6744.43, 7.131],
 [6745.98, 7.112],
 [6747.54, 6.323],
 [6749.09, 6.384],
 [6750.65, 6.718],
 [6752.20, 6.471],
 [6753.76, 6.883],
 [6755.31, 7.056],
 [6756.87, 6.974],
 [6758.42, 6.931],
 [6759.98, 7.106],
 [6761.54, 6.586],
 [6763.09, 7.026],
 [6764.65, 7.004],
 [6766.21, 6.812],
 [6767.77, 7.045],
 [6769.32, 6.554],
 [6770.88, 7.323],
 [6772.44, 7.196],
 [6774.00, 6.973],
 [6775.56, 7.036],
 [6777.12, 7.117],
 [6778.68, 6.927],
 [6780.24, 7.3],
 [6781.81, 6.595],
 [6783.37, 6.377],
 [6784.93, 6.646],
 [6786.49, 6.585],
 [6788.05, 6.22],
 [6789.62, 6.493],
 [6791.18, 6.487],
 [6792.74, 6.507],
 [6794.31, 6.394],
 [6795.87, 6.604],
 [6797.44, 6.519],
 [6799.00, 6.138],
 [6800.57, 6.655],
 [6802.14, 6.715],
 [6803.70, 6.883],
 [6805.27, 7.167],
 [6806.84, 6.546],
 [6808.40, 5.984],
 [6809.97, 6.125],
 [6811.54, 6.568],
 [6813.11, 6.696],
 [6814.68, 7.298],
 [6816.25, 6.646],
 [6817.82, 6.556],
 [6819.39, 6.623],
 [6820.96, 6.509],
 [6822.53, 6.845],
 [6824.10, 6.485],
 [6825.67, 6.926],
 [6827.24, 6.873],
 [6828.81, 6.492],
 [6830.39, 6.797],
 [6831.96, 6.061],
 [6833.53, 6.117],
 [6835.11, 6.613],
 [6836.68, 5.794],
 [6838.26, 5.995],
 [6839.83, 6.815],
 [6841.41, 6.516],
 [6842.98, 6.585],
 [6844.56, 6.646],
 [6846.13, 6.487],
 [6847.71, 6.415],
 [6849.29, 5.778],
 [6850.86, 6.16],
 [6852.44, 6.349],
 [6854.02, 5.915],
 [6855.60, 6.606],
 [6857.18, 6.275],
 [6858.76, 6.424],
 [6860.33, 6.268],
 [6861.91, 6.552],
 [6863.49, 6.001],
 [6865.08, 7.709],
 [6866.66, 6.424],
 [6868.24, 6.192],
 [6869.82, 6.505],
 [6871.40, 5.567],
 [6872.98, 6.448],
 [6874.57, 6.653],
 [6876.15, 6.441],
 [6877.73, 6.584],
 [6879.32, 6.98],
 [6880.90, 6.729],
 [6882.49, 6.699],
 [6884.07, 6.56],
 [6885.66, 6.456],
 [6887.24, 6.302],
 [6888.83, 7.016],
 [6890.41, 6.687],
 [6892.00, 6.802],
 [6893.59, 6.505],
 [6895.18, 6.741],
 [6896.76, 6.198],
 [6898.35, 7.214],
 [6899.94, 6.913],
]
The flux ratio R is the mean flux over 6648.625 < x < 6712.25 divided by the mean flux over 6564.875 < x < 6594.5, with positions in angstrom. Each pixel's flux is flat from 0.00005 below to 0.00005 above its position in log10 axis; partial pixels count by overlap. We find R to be 0.88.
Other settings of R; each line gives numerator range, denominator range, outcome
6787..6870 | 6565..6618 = 0.78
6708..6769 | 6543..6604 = 0.83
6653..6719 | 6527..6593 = 0.87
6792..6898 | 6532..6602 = 0.78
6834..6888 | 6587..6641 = 0.80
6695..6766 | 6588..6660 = 0.87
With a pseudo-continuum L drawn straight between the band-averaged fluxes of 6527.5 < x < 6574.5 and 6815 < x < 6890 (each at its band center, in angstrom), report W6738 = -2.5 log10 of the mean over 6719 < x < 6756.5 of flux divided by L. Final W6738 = 0.064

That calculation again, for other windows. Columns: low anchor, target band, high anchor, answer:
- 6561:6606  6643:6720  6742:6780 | 0.030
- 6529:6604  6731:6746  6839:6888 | 0.055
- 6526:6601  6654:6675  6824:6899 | 0.007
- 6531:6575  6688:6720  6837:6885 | 0.052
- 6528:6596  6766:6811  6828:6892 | 0.035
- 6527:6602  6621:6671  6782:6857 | 0.004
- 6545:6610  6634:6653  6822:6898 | 0.020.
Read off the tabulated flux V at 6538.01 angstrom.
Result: 8.982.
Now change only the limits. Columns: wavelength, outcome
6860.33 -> 6.268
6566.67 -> 8.706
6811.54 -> 6.568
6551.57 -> 8.33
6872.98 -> 6.448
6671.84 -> 7.705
